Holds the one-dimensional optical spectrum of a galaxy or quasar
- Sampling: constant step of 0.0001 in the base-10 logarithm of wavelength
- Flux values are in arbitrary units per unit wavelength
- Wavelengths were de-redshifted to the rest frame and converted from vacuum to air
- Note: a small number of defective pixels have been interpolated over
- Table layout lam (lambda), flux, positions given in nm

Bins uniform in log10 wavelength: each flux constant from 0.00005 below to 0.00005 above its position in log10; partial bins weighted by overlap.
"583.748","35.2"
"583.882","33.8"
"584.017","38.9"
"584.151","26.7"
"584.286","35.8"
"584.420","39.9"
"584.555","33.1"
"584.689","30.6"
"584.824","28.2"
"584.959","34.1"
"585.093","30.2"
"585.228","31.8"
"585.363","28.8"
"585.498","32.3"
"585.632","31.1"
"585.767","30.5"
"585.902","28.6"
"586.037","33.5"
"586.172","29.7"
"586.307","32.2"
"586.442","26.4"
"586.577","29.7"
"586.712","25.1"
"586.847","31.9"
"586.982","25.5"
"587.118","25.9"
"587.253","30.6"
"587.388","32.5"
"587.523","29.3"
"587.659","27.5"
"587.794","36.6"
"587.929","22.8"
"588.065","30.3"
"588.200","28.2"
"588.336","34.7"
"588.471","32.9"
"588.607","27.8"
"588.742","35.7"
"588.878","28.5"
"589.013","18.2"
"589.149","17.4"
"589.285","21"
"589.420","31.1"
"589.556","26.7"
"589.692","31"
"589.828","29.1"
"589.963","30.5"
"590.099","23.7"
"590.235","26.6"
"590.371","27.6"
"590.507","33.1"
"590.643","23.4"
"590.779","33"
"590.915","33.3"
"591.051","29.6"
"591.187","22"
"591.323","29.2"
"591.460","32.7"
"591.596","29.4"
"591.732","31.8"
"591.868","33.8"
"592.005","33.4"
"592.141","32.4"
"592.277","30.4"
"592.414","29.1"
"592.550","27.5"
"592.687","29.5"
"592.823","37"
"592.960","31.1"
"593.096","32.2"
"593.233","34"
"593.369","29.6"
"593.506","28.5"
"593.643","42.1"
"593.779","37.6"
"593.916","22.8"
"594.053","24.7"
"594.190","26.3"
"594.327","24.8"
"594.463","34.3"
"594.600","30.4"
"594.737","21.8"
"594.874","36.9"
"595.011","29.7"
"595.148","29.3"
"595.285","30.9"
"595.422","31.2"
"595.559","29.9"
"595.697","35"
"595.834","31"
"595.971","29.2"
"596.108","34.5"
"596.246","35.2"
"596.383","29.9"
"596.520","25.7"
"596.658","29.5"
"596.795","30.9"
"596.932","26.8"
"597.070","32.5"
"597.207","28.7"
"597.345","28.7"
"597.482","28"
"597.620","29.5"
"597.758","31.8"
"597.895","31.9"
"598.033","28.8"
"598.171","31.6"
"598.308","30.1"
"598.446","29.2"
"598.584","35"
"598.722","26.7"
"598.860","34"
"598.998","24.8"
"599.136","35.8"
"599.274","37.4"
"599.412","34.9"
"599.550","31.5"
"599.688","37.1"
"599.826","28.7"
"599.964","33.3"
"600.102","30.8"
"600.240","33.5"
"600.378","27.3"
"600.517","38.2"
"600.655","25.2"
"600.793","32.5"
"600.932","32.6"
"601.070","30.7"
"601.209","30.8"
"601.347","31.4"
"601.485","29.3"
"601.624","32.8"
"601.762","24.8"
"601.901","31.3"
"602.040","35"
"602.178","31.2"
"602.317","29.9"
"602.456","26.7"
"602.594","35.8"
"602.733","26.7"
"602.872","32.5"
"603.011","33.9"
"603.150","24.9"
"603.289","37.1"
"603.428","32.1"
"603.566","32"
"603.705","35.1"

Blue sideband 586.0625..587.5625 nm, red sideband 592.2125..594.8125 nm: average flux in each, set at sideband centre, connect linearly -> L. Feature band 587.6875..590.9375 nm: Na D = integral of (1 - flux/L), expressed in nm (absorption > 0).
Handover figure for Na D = 0.124 nm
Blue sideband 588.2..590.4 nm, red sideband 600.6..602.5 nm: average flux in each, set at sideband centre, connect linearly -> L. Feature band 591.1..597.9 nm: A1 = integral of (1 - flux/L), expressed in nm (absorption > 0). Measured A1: -0.395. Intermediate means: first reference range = 27.7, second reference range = 30.4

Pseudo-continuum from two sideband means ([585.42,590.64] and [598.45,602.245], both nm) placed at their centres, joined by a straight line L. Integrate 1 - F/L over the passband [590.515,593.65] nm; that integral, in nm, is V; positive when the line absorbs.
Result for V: -0.12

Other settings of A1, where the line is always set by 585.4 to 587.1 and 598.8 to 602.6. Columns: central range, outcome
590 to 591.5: 0.08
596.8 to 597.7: 0.06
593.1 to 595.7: 0.02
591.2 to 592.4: -0.03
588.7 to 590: 0.15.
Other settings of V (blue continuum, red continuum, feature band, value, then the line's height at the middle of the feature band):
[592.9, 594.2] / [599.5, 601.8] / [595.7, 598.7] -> 0.07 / 31.2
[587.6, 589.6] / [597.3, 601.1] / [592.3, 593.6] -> -0.08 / 29.4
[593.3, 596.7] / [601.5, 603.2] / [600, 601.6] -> -0.04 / 30.5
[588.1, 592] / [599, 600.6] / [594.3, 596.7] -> 0.04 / 31.2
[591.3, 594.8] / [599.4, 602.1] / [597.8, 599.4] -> -0.01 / 31.3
